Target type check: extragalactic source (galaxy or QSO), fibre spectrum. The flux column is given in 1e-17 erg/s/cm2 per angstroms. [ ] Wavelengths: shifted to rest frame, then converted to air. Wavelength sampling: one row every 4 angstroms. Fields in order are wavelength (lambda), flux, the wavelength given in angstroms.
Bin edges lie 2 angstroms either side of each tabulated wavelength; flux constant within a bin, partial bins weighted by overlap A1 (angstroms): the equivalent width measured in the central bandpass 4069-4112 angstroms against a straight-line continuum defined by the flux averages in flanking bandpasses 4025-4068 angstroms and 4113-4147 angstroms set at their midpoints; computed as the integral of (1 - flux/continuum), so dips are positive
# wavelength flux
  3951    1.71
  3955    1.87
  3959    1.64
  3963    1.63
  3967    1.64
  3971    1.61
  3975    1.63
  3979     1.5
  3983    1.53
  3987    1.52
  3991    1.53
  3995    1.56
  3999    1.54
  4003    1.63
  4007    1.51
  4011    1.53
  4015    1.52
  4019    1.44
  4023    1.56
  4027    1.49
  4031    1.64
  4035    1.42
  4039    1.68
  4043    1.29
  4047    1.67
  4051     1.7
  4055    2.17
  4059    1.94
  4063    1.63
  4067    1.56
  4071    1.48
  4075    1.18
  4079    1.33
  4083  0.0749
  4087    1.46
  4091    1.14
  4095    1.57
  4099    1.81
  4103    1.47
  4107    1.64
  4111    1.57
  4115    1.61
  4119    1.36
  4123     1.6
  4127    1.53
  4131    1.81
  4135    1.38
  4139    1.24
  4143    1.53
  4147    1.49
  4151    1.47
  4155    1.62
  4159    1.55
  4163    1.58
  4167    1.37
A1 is 6.57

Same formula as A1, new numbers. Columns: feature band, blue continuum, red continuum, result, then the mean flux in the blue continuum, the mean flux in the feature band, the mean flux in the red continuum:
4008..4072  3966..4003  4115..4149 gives -2.9 angstroms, 1.56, 1.61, 1.5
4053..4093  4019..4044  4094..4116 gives 4.4 angstroms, 1.52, 1.4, 1.61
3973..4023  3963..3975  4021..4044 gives 1.3 angstroms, 1.63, 1.54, 1.52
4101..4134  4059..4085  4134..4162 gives -4.2 angstroms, 1.27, 1.57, 1.48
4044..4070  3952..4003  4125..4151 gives -3.3 angstroms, 1.6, 1.75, 1.49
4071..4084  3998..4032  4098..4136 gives 4.5 angstroms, 1.54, 1.02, 1.58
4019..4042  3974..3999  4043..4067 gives 2.0 angstroms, 1.54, 1.54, 1.76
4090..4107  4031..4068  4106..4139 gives 0.5 angstroms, 1.67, 1.54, 1.54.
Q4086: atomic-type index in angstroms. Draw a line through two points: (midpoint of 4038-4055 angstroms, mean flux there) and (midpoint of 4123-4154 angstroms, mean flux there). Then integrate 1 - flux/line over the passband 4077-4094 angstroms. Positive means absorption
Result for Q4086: 5.9 angstroms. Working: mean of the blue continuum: 1.65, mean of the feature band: 1.03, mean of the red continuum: 1.5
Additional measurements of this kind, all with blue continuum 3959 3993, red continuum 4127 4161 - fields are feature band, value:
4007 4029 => 0.7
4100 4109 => -0.3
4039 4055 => -1.0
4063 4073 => 0.0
